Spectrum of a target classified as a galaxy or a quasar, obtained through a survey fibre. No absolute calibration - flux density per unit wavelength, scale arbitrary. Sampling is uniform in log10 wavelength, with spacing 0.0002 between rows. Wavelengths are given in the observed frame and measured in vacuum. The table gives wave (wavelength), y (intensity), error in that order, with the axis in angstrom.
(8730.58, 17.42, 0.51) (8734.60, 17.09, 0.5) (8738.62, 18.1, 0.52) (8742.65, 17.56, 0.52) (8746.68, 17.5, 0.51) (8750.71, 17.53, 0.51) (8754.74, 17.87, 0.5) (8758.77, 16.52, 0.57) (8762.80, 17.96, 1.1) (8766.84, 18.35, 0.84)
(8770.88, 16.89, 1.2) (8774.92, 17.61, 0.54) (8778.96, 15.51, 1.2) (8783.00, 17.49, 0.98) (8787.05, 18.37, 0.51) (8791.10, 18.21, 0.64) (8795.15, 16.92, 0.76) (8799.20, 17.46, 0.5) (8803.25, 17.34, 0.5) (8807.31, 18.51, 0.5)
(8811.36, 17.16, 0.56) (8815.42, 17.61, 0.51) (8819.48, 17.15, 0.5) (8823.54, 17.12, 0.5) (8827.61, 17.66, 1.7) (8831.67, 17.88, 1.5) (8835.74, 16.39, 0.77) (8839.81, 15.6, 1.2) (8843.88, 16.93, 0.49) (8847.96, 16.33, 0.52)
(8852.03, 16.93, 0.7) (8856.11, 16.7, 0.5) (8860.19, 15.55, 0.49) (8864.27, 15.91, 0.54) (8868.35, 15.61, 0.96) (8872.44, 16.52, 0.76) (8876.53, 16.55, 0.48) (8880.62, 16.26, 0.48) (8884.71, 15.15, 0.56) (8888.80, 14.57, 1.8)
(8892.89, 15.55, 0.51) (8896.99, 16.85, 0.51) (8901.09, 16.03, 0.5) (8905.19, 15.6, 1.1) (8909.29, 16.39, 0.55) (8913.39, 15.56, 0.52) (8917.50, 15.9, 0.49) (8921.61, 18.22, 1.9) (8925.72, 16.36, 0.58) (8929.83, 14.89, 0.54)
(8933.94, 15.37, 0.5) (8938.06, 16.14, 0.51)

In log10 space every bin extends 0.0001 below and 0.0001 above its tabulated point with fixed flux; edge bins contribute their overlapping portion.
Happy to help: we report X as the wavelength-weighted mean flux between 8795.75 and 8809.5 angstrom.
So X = 17.7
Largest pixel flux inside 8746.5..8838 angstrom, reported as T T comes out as 18.51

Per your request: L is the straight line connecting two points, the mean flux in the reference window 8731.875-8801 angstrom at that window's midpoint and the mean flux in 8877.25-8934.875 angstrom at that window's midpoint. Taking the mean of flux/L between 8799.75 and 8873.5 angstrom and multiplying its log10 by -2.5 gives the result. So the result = -0.01 mag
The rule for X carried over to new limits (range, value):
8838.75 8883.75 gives 16.2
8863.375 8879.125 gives 16.2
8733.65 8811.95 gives 17.5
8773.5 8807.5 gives 17.4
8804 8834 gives 17.6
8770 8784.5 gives 16.9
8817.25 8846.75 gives 16.9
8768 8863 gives 17.1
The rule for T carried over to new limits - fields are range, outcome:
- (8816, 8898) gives 17.88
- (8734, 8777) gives 18.35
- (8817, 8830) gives 17.66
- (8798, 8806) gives 17.46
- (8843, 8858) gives 16.93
